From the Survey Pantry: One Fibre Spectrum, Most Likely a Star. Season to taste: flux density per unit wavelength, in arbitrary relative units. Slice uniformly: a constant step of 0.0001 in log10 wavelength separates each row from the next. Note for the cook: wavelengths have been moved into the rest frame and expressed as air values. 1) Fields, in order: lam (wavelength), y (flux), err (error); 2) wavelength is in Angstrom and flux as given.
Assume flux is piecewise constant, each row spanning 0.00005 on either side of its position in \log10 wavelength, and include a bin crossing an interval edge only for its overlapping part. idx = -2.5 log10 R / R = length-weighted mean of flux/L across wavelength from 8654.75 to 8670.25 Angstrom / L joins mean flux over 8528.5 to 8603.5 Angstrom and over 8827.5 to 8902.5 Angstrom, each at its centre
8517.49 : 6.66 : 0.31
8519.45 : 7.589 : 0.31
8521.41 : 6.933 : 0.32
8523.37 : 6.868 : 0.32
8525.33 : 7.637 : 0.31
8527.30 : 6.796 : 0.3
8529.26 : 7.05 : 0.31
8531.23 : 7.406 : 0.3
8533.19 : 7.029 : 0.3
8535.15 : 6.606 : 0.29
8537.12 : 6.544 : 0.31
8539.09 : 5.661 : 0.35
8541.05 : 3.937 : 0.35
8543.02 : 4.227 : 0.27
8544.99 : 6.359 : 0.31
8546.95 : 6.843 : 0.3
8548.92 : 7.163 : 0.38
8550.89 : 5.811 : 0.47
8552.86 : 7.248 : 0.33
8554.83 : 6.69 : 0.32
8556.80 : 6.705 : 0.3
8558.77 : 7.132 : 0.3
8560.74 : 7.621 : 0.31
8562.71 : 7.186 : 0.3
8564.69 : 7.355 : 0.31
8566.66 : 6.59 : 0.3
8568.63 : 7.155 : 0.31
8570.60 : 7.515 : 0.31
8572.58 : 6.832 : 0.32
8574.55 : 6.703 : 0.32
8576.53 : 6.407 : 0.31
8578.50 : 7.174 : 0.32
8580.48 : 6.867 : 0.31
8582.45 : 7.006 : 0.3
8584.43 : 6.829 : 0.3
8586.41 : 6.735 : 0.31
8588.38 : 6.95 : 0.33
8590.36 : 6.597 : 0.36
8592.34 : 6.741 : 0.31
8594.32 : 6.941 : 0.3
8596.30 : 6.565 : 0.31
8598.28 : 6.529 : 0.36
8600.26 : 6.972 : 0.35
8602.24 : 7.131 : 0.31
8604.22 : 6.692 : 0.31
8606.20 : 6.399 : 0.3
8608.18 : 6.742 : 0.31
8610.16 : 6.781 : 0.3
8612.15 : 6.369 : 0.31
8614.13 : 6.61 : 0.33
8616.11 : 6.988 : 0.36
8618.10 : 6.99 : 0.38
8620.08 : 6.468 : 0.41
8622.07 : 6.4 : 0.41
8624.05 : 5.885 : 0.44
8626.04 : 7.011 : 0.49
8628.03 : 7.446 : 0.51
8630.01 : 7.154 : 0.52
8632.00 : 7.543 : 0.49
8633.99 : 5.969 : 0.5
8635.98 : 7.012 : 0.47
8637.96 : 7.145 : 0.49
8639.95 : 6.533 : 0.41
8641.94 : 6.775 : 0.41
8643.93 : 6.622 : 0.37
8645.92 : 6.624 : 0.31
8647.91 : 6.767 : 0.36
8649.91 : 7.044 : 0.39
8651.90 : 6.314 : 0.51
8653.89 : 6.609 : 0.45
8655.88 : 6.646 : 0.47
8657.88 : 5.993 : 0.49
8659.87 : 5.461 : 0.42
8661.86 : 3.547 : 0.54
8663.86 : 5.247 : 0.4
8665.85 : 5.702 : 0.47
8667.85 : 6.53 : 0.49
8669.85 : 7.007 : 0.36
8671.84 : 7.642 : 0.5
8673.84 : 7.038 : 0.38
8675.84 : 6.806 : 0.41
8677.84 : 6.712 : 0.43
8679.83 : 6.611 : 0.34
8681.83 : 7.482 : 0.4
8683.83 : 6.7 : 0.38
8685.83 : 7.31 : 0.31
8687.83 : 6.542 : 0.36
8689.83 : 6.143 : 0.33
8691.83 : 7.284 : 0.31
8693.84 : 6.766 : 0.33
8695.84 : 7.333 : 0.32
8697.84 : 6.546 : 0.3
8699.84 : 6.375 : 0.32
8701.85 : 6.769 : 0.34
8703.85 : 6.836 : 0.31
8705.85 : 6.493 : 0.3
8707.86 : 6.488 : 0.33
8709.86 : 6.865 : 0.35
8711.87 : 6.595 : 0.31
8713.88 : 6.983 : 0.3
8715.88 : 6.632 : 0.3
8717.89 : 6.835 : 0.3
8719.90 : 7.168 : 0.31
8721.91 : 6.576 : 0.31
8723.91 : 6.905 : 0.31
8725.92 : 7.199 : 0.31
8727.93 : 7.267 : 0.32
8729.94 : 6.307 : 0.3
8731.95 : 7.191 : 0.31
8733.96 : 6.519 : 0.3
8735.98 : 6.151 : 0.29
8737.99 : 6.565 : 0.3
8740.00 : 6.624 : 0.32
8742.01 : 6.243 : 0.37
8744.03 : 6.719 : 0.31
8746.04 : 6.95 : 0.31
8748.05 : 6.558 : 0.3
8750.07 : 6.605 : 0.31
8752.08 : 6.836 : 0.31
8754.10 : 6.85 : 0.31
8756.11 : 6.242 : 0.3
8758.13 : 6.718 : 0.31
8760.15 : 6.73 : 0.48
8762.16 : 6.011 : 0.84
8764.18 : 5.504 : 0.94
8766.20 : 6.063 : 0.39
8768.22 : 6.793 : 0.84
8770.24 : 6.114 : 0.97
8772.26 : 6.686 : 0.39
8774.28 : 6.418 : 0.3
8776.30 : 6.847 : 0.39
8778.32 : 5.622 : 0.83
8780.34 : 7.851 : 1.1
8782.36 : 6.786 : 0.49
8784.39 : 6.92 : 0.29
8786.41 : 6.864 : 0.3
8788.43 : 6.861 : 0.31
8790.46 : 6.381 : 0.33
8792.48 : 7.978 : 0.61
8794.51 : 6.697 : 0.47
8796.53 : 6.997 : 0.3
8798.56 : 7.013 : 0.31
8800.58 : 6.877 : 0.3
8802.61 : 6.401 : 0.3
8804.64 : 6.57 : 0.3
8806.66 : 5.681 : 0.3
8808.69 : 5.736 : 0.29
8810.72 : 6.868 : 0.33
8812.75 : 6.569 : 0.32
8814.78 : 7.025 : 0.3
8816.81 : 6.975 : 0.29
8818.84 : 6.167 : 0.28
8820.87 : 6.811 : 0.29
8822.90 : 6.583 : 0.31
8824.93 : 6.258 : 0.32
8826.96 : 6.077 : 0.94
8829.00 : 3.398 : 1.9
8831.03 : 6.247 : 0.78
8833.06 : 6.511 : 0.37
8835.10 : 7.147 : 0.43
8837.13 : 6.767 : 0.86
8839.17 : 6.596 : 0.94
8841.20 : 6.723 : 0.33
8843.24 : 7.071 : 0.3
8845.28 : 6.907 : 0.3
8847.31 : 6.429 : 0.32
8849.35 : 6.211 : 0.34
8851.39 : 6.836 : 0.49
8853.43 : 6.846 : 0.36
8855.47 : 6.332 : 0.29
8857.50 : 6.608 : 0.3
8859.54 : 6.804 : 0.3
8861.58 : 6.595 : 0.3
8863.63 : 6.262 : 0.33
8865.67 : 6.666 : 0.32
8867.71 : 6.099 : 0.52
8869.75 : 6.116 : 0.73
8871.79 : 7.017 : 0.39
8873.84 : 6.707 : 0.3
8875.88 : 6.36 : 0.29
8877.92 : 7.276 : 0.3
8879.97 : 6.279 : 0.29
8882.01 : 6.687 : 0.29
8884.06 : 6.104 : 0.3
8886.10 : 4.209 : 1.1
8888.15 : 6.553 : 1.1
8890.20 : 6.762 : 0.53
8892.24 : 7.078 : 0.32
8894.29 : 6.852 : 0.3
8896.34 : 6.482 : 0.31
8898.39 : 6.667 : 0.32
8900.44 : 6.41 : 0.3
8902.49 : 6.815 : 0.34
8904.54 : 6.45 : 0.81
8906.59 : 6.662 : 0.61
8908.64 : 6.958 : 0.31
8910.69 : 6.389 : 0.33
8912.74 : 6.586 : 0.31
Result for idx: 0.16 mag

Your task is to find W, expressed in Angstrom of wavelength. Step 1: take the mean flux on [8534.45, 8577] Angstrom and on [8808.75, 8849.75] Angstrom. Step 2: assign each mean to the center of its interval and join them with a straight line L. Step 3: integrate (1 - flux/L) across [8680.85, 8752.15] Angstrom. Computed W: -2.87 Angstrom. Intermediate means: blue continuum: 6.56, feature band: 6.76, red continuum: 6.45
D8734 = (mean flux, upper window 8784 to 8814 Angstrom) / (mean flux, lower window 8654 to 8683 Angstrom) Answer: 1.06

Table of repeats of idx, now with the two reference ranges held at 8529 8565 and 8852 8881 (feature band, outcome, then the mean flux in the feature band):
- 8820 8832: 0.12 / 5.88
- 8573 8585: -0.05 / 6.83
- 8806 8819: 0.02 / 6.47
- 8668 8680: -0.07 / 6.96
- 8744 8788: 0.00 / 6.58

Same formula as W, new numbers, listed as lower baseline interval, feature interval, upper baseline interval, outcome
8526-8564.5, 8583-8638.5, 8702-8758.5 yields -1.4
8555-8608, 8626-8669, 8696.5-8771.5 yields 2.2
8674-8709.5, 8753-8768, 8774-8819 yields 0.9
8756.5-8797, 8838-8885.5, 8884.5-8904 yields -0.7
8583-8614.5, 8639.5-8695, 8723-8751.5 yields 1.6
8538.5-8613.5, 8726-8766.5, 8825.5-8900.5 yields -0.1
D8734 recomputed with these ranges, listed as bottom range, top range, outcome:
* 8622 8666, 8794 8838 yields 1.00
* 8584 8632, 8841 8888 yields 0.96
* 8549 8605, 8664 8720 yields 0.98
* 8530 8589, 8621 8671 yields 0.96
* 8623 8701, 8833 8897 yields 0.99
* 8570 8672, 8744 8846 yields 0.99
